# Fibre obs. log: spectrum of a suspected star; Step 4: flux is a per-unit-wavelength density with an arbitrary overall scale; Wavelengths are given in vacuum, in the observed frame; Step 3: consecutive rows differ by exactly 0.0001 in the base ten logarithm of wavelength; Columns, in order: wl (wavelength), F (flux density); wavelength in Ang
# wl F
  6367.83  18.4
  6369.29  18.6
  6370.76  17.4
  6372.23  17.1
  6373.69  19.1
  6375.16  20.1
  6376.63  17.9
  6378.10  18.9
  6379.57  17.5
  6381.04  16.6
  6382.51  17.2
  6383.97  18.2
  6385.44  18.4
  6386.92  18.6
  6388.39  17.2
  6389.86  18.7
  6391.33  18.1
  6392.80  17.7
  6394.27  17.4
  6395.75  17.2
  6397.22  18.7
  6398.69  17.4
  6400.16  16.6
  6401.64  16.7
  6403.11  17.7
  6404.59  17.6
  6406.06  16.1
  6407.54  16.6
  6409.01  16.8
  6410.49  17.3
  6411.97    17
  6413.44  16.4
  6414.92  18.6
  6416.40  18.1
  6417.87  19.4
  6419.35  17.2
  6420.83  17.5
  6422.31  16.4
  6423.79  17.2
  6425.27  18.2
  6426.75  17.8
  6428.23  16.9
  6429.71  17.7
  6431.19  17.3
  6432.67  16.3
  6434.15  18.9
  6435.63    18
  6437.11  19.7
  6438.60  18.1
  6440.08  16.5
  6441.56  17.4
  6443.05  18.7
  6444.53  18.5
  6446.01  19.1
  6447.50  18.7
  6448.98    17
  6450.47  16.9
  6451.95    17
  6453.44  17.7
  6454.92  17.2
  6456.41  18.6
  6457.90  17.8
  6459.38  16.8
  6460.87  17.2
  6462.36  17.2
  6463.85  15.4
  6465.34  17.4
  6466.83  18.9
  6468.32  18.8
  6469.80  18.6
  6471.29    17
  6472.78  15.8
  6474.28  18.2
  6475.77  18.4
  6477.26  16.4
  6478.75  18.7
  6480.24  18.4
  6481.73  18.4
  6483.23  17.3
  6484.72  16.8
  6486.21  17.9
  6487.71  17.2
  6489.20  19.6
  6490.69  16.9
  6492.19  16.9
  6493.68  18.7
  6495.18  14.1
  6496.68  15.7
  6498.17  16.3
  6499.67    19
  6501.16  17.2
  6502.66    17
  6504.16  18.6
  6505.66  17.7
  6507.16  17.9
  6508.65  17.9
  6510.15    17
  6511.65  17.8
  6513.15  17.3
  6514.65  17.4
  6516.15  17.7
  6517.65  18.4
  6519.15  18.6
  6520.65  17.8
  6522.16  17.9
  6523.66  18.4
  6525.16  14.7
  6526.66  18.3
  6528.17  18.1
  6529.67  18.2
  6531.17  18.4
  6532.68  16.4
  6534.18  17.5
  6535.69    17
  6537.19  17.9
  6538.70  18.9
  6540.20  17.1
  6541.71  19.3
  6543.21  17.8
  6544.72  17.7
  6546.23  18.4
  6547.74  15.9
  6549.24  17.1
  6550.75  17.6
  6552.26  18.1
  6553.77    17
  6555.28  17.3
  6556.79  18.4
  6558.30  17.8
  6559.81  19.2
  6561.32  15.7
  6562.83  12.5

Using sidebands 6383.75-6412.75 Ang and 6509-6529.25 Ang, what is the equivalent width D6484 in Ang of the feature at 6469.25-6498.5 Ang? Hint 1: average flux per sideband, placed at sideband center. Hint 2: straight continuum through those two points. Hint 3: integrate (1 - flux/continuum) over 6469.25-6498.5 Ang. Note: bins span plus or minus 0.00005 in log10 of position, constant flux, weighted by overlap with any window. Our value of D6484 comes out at 0.39 Ang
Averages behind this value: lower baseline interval 17.5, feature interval 17.4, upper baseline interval 17.7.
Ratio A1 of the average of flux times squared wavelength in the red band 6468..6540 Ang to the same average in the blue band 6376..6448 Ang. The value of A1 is 1.02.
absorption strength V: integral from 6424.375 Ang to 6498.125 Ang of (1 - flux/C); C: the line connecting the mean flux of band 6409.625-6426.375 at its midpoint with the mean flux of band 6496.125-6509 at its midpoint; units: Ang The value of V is -0.2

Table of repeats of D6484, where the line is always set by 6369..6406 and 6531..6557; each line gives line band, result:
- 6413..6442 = 0.12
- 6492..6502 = 0.48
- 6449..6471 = 0.27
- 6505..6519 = -0.04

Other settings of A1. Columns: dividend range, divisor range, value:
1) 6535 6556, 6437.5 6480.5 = 1.03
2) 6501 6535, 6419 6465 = 1.03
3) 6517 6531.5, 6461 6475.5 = 1.04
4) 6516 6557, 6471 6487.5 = 1.03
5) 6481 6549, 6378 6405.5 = 1.03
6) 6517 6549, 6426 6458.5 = 1.02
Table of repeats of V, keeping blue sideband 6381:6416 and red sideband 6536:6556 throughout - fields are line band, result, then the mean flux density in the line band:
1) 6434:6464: -0.36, 17.8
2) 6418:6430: 0.04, 17.4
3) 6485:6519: 0.29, 17.5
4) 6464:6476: -0.11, 17.7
